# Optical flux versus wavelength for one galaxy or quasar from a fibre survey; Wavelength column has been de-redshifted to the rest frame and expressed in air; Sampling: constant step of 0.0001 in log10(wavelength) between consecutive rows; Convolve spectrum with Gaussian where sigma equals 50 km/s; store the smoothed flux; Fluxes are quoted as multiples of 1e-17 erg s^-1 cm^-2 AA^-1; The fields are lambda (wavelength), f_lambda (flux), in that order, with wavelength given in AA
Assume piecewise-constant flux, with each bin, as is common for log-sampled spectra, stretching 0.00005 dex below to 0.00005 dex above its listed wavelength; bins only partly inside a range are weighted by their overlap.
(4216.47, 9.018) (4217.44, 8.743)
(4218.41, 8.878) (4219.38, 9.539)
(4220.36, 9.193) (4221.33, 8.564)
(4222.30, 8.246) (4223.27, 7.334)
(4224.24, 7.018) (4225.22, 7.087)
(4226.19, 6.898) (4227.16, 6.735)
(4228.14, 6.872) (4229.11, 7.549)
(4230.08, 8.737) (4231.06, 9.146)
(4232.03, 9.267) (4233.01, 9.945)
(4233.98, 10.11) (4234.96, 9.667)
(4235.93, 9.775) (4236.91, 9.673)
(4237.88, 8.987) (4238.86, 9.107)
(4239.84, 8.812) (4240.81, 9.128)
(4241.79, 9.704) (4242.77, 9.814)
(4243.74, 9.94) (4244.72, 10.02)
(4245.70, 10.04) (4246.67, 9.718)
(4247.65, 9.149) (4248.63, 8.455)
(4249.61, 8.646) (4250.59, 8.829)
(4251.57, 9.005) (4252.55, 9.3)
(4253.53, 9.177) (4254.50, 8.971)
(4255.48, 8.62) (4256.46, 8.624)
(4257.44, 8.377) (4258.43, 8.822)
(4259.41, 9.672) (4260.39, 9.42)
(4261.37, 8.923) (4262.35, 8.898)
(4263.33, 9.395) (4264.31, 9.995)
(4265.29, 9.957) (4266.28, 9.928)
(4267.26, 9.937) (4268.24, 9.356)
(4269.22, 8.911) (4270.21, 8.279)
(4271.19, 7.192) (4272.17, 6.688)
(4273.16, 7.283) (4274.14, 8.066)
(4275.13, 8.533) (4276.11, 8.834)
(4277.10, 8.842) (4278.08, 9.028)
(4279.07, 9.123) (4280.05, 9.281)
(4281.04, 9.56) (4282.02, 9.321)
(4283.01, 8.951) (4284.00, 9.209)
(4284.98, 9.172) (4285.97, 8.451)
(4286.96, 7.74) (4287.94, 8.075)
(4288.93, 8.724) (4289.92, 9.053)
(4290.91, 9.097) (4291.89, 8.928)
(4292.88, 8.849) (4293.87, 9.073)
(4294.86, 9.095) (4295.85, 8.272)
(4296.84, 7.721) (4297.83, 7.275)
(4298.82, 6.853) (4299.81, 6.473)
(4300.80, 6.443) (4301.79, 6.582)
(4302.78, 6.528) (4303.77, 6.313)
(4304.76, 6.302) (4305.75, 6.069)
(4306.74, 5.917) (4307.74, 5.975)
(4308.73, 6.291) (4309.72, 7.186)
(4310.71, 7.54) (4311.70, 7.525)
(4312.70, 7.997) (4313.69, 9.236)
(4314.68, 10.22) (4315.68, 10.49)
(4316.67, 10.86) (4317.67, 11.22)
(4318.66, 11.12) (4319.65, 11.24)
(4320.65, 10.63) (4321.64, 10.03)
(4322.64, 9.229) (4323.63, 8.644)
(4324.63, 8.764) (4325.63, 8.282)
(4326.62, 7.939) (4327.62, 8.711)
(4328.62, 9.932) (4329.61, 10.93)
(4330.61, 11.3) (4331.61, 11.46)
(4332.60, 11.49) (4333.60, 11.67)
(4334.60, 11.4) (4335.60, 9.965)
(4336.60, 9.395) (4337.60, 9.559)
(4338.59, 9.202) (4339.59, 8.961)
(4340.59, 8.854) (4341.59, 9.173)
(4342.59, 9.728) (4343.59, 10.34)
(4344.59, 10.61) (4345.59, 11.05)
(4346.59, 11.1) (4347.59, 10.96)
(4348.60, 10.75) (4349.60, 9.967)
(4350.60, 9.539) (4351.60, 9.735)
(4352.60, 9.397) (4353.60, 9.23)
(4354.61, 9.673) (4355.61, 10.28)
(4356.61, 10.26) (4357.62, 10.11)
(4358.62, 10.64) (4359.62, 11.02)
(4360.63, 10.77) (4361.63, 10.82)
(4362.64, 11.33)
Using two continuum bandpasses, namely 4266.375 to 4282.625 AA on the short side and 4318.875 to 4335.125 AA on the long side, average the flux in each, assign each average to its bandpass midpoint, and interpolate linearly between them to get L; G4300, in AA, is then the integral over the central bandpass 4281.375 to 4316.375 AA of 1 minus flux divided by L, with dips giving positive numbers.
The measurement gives 5.2 AA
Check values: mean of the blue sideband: 8.67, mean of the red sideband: 10.1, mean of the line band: 7.94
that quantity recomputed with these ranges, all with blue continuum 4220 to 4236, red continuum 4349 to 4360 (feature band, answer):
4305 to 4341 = 1.1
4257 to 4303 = 2.2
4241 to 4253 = -1.1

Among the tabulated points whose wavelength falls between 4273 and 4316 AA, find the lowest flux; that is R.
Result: 5.917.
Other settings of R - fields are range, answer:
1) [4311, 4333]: 7.525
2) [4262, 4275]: 6.688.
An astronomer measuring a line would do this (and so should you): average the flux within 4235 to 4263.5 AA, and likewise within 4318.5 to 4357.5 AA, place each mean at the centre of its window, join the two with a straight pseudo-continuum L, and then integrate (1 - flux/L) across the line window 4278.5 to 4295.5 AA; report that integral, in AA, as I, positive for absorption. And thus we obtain 1.1 AA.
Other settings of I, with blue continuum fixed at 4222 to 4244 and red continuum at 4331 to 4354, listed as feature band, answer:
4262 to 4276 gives 0.6 AA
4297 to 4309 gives 3.9 AA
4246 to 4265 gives -0.2 AA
